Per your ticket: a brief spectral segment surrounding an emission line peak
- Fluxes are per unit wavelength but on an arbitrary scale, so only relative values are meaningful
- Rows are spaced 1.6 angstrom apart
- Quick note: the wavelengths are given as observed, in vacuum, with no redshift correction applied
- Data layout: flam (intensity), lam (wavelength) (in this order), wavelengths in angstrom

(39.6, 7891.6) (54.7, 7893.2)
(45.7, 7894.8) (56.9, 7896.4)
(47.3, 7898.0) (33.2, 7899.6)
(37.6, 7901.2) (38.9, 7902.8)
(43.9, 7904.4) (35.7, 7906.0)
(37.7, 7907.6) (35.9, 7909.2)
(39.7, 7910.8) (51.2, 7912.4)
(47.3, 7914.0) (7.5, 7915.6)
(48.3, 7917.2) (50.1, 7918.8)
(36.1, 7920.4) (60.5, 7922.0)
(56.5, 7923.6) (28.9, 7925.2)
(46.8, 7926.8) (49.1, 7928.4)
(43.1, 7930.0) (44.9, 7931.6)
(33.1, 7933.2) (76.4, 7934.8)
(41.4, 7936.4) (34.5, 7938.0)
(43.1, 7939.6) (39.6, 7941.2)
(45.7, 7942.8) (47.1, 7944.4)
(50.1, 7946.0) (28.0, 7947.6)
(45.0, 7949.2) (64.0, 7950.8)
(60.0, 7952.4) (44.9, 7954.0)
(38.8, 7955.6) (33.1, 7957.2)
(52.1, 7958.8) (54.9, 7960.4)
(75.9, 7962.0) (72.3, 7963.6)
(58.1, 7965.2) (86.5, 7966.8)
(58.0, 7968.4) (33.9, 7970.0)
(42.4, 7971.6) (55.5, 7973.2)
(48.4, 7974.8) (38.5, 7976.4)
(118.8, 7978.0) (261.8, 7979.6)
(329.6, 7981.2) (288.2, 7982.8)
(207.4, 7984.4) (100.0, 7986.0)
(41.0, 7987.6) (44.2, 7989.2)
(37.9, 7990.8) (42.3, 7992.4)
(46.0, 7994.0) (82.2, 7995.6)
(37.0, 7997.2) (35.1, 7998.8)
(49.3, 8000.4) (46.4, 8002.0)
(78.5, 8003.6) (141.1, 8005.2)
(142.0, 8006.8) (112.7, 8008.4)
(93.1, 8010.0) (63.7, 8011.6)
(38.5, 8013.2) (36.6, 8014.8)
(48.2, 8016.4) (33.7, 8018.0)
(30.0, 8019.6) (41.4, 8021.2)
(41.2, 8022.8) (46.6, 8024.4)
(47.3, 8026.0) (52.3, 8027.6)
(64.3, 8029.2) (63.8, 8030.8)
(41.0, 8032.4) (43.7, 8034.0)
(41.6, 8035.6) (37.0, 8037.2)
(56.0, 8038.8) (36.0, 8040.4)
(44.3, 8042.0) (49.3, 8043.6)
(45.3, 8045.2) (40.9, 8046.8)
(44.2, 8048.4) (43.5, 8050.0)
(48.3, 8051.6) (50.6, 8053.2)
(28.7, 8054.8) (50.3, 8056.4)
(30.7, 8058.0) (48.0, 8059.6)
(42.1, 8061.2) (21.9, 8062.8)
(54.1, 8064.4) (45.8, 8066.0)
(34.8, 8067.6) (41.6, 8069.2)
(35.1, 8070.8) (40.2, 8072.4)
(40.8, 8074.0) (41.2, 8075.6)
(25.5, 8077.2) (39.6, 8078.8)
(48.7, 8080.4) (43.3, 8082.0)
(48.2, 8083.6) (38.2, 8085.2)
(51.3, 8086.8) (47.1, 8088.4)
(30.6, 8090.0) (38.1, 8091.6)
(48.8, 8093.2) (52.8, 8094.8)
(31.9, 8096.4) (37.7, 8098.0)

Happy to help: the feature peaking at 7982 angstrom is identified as H-alpha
